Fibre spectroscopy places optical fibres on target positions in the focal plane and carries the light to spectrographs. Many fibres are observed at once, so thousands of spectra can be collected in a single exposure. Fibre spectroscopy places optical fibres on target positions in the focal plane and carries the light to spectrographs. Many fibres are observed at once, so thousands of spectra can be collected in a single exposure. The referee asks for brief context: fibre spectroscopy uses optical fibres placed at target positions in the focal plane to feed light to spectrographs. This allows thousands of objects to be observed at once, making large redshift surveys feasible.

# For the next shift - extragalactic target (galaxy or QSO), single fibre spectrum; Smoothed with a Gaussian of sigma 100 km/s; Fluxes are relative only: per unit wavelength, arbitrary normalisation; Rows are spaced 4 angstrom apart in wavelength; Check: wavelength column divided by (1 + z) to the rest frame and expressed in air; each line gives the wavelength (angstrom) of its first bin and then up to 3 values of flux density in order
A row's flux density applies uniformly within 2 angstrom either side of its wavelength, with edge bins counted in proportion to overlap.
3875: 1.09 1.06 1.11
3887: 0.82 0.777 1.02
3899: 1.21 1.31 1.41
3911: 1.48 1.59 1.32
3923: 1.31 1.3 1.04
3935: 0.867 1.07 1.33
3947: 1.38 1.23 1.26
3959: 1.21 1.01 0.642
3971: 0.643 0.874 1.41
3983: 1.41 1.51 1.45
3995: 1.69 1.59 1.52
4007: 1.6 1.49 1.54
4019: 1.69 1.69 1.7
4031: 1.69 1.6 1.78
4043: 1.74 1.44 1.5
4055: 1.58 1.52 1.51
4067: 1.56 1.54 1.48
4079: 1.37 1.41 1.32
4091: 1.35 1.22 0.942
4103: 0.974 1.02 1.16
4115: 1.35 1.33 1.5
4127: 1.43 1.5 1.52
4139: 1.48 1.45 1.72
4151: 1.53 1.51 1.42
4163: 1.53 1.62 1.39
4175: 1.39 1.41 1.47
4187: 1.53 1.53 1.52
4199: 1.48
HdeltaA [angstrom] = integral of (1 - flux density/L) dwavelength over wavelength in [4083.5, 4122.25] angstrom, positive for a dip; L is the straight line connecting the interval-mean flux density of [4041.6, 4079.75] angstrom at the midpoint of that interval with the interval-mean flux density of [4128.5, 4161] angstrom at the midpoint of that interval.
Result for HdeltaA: 8.1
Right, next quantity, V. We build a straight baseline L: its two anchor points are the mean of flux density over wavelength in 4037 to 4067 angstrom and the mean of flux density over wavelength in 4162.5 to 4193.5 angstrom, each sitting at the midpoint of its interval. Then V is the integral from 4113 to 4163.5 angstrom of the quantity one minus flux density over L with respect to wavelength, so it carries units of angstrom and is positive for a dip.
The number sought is 1.1 angstrom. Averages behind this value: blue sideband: 1.58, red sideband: 1.48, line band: 1.48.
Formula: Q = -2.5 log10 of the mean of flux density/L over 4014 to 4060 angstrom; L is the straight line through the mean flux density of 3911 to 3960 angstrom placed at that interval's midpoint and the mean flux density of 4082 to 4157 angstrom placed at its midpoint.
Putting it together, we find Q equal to -0.237 mag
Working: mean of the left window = 1.25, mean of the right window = 1.35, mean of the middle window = 1.63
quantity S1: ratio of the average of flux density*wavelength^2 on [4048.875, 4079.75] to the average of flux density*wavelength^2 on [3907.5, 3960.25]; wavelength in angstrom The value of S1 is 1.3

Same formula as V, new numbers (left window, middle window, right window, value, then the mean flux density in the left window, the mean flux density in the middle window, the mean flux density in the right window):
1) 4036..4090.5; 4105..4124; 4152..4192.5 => 3.0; 1.52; 1.26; 1.48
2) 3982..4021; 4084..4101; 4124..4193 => 3.4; 1.55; 1.22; 1.5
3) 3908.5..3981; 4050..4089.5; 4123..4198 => -3.5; 1.17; 1.48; 1.5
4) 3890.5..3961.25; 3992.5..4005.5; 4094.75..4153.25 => -3.2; 1.24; 1.59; 1.35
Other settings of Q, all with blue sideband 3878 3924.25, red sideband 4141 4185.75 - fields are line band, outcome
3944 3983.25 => 0.158 mag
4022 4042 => -0.248 mag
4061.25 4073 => -0.111 mag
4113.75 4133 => 0.020 mag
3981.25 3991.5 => -0.127 mag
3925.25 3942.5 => 0.141 mag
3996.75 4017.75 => -0.177 mag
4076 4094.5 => 0.040 mag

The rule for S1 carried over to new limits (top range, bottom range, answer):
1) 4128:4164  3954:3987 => 1.53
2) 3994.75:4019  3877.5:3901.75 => 1.66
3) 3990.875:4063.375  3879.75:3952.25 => 1.42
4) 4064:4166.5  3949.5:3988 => 1.35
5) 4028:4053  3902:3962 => 1.36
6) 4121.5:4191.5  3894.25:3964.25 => 1.34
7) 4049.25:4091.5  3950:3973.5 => 1.57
